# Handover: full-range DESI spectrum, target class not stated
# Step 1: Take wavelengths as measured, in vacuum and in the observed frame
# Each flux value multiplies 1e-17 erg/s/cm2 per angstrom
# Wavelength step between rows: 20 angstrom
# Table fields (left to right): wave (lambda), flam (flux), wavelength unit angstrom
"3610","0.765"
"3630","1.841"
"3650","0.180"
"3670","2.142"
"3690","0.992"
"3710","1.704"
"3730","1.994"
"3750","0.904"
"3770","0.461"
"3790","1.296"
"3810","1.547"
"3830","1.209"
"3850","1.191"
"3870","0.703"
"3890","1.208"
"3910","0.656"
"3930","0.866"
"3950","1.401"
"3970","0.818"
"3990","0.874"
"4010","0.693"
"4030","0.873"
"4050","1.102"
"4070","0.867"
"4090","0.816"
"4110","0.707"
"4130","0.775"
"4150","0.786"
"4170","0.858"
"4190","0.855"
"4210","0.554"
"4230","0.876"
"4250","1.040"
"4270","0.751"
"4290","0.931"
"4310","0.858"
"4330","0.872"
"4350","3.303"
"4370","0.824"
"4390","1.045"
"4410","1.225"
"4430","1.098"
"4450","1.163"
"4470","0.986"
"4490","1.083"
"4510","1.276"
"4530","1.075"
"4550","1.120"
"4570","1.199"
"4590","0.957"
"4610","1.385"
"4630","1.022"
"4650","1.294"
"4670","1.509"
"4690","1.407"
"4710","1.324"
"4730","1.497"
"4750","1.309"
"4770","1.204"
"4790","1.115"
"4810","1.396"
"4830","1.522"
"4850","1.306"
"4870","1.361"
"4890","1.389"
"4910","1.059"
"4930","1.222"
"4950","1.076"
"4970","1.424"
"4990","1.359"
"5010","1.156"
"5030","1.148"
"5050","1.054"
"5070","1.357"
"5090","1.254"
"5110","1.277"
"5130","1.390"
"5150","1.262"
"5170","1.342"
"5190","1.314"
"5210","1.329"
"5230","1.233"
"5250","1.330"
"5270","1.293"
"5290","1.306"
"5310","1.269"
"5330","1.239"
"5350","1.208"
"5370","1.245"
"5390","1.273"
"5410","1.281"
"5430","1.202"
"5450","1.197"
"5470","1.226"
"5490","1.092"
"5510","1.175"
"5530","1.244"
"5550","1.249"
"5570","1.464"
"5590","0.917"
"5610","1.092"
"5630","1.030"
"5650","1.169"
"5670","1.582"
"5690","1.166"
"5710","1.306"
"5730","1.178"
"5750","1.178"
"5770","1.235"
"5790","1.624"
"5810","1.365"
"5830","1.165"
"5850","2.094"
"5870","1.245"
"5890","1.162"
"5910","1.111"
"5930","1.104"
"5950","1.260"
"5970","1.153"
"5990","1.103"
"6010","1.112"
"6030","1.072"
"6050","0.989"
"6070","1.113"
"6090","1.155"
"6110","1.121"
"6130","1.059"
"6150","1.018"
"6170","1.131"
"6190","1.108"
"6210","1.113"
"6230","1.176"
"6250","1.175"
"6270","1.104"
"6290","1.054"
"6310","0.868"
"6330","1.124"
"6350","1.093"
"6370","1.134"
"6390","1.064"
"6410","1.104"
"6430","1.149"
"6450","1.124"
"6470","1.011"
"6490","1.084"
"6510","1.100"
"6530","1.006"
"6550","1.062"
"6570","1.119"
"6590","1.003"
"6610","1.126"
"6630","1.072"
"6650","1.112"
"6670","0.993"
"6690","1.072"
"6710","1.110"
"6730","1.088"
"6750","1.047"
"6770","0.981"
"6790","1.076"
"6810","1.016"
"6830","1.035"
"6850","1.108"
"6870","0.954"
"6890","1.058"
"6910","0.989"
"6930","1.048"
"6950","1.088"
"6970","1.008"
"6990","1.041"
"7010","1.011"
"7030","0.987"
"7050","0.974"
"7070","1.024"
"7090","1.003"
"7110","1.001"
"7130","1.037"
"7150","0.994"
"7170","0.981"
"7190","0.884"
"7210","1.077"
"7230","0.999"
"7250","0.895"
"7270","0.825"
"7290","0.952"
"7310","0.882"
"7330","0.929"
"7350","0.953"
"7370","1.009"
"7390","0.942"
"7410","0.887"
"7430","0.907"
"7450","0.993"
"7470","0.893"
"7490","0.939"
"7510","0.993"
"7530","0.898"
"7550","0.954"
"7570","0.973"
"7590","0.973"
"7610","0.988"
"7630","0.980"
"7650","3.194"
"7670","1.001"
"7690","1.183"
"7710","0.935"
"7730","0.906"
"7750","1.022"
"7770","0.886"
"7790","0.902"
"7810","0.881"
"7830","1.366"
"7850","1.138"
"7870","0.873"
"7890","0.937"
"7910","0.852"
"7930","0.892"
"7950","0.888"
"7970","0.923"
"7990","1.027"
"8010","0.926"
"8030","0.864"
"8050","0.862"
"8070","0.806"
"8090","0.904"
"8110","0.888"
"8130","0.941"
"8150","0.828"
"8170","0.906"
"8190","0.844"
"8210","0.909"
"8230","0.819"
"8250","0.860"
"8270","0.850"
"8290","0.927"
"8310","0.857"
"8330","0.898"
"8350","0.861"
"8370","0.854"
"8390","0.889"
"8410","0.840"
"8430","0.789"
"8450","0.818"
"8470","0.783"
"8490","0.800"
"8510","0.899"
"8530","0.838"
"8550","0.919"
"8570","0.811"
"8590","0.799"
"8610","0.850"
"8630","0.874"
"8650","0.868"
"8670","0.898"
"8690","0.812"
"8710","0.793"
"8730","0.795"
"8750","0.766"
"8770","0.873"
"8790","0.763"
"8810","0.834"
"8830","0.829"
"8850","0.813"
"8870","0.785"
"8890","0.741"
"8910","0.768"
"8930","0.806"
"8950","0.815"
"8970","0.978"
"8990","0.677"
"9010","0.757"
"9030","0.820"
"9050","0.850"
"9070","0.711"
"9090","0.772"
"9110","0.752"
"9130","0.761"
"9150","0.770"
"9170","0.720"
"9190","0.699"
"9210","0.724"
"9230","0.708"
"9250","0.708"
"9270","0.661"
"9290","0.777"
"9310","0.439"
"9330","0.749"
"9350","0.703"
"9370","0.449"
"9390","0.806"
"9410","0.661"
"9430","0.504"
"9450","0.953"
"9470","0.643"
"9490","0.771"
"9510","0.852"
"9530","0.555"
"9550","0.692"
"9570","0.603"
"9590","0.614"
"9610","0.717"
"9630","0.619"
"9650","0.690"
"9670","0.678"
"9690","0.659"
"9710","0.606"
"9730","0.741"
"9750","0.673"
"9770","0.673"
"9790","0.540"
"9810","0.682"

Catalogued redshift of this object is 0.166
